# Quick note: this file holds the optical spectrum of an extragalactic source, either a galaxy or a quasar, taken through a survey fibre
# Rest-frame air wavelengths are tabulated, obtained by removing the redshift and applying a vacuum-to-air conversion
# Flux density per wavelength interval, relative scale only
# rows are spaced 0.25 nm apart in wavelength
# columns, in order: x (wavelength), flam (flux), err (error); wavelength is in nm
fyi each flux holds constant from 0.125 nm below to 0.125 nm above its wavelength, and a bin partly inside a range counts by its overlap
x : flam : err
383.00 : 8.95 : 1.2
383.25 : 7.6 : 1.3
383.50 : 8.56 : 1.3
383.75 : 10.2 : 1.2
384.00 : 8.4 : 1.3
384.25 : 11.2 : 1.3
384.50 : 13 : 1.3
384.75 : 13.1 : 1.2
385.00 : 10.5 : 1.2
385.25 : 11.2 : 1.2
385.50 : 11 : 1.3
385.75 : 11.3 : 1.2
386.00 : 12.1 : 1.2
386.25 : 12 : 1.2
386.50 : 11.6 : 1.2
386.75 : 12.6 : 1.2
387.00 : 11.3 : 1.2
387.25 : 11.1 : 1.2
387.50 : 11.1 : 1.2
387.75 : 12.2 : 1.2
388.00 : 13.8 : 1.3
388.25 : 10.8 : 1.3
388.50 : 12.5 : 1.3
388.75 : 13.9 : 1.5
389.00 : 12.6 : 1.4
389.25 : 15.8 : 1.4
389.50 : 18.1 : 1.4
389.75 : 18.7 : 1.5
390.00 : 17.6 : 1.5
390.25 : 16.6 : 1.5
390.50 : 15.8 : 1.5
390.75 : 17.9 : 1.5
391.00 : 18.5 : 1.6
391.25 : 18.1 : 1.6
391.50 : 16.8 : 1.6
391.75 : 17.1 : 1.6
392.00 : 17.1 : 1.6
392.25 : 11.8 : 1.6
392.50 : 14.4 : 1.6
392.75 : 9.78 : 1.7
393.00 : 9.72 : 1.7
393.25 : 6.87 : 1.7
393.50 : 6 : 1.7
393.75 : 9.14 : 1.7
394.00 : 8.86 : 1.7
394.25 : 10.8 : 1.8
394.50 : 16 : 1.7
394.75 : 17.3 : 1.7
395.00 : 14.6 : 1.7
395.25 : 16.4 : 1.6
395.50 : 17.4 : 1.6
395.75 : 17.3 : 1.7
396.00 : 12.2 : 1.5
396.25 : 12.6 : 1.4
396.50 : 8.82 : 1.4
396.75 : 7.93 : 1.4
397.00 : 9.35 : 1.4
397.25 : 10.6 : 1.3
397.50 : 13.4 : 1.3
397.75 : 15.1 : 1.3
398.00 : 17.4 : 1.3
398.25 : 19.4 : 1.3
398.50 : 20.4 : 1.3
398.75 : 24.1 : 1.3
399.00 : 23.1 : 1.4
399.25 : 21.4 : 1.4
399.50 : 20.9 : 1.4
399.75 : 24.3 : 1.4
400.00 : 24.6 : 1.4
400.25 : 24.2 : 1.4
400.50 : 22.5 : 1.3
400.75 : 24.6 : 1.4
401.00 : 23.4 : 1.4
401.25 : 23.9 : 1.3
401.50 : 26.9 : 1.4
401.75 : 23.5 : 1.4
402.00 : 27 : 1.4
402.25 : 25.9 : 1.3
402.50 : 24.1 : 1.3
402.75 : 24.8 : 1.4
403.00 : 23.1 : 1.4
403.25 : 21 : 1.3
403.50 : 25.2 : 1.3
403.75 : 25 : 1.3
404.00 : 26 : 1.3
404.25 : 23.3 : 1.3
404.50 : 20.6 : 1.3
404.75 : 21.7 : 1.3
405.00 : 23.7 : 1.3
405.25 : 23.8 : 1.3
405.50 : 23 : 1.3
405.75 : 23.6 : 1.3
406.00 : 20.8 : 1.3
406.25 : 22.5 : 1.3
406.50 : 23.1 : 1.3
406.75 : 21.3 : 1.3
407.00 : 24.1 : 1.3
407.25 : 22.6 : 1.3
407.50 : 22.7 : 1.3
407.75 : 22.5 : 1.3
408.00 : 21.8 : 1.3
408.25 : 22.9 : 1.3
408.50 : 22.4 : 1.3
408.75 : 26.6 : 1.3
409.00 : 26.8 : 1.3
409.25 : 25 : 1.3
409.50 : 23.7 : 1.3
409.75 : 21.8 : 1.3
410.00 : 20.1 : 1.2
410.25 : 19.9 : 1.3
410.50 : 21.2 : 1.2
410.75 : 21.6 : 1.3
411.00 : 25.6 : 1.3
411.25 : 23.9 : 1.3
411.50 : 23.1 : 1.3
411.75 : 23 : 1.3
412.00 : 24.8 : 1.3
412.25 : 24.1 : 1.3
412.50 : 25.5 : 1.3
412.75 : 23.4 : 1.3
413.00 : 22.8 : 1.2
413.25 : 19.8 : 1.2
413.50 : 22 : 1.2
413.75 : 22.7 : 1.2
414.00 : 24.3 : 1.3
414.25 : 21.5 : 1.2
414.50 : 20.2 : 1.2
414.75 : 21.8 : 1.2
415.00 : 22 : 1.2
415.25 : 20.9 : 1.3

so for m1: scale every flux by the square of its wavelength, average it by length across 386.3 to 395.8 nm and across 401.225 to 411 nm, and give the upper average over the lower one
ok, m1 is 1.8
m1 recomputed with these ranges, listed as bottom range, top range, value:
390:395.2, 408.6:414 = 1.85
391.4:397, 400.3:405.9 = 1.99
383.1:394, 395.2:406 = 1.73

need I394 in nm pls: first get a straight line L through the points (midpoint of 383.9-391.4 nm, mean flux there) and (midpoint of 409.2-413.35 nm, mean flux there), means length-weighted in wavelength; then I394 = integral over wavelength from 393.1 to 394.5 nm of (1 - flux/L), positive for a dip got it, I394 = 0.61 nm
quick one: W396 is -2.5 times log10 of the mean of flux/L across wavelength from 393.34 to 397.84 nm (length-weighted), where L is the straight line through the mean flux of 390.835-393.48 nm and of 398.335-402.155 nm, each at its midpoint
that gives 0.40 mag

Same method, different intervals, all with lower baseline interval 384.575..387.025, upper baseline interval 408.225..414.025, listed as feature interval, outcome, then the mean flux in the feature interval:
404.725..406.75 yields -0.10 mag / 22.7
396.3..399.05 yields 0.14 mag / 15.1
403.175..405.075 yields -0.17 mag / 23.4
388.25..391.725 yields -0.19 mag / 16.2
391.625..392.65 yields -0.03 mag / 15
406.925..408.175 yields -0.06 mag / 22.7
